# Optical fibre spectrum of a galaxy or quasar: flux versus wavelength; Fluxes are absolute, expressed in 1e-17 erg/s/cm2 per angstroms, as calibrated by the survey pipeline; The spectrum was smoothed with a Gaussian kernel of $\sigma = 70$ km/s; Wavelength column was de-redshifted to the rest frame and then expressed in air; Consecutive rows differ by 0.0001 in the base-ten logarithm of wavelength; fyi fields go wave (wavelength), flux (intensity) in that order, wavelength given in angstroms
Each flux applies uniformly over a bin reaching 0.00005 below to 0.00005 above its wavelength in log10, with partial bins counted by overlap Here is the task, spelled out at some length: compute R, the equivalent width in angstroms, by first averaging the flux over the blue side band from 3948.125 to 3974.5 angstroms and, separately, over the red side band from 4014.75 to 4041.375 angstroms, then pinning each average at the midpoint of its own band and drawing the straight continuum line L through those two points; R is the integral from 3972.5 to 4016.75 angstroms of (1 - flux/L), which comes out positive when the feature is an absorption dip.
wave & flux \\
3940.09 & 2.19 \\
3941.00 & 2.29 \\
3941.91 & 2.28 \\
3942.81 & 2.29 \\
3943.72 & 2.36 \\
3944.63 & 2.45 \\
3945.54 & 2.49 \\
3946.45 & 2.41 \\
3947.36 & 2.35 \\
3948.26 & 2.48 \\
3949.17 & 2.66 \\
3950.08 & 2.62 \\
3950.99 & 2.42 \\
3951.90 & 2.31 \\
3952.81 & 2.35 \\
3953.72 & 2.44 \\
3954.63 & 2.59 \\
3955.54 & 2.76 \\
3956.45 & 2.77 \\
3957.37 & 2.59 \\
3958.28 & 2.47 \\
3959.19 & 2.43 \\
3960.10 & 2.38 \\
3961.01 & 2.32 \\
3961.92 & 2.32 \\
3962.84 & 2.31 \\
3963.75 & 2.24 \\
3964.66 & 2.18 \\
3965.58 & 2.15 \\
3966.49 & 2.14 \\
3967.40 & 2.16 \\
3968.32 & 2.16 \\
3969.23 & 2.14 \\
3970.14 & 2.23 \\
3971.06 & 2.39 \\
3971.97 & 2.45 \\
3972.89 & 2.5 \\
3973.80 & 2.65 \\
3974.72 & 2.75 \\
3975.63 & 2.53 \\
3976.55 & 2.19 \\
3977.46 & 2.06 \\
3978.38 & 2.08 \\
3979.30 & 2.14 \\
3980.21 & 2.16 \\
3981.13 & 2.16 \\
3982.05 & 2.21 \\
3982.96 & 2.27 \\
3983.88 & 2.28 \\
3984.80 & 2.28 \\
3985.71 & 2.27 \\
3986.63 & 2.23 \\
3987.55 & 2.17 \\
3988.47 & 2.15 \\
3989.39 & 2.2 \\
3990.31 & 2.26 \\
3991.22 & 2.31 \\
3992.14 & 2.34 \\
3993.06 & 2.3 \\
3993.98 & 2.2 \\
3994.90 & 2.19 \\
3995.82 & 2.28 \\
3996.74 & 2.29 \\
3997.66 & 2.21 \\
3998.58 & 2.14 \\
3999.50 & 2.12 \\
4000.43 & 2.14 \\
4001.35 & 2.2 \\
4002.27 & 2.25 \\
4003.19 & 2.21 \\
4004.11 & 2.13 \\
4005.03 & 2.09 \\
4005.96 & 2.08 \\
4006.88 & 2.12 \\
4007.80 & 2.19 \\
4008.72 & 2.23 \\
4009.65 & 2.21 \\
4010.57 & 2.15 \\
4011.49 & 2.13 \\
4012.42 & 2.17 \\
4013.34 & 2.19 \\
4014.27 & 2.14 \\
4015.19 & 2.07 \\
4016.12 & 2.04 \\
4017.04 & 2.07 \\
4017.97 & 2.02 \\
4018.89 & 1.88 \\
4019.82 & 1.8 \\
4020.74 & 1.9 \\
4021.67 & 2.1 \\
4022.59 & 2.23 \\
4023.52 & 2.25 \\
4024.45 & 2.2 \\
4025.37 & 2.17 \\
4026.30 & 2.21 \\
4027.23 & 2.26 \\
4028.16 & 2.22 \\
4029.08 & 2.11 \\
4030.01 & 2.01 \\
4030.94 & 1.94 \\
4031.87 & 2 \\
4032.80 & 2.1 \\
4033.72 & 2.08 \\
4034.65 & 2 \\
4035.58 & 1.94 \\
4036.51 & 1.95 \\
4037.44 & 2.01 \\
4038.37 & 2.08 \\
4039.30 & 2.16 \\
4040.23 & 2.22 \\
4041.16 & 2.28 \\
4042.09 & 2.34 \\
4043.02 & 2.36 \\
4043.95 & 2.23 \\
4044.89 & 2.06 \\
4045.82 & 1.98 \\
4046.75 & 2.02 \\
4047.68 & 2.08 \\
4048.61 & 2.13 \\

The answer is 0.4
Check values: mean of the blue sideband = 2.4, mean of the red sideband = 2.08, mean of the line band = 2.22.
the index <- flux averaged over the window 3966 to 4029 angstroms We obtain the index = 2.2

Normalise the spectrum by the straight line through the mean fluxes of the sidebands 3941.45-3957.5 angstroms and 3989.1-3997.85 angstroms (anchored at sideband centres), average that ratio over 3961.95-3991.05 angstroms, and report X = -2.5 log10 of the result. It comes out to 0.04 mag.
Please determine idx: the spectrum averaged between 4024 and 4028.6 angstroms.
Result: 2.21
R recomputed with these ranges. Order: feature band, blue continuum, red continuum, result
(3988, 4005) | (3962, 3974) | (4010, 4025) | -0.4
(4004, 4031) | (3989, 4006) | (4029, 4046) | 0.5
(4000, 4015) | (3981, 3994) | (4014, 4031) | 0.0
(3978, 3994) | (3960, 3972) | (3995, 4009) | -0.1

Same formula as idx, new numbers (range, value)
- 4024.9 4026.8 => 2.19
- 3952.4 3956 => 2.54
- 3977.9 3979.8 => 2.11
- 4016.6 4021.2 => 1.93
